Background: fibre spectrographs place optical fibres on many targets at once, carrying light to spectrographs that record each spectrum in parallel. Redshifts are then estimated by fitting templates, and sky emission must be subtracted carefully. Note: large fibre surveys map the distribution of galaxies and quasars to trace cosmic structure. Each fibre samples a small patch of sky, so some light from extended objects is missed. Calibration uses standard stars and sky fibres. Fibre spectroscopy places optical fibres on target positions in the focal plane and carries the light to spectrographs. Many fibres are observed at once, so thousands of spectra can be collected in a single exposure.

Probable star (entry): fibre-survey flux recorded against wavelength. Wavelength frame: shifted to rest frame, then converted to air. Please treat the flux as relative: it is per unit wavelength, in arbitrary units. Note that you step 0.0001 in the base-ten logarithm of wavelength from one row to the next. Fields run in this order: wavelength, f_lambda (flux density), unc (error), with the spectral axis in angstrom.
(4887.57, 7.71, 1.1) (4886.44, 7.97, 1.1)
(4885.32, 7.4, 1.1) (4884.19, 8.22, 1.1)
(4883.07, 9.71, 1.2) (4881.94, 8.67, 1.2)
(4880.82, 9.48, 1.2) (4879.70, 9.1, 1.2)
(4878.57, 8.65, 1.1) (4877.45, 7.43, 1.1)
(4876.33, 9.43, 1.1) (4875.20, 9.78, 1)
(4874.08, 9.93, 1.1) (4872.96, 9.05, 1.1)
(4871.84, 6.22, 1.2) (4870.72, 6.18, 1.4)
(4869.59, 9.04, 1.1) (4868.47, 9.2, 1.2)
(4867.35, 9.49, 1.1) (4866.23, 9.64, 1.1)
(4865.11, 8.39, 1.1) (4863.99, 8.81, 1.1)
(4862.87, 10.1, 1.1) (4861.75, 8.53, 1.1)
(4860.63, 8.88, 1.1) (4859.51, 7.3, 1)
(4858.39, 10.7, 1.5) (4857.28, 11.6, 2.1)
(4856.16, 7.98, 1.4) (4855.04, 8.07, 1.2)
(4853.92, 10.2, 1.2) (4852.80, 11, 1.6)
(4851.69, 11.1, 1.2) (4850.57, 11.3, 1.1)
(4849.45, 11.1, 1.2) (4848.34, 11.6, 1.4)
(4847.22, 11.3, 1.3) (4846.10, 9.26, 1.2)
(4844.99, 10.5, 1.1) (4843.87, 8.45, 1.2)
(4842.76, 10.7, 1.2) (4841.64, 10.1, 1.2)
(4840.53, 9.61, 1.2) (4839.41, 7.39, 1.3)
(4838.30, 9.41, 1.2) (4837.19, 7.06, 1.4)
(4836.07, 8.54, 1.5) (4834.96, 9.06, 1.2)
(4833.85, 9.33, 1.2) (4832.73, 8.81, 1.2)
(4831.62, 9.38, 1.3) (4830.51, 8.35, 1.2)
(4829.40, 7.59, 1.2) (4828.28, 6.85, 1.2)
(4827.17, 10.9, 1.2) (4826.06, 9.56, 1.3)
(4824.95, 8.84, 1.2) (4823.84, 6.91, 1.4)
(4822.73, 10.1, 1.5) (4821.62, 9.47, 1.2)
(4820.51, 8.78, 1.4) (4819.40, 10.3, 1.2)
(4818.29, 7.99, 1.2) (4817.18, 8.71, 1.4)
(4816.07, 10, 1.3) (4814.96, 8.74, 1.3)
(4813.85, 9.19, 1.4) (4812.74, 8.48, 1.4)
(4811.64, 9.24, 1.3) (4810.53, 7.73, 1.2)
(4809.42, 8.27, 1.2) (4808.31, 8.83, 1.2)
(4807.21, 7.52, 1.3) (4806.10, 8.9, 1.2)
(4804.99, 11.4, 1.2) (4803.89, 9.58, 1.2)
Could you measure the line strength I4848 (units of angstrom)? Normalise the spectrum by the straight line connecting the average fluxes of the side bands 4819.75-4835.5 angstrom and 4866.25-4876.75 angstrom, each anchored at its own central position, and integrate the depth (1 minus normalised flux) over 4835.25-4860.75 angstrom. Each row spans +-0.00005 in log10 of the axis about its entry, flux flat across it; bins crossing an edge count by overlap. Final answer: -2.6 angstrom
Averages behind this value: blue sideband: 8.87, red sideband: 8.74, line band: 9.71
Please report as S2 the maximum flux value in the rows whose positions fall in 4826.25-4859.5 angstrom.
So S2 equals 11.6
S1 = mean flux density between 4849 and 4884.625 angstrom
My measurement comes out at 9.19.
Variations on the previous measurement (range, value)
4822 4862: 9.38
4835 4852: 9.79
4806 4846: 8.88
